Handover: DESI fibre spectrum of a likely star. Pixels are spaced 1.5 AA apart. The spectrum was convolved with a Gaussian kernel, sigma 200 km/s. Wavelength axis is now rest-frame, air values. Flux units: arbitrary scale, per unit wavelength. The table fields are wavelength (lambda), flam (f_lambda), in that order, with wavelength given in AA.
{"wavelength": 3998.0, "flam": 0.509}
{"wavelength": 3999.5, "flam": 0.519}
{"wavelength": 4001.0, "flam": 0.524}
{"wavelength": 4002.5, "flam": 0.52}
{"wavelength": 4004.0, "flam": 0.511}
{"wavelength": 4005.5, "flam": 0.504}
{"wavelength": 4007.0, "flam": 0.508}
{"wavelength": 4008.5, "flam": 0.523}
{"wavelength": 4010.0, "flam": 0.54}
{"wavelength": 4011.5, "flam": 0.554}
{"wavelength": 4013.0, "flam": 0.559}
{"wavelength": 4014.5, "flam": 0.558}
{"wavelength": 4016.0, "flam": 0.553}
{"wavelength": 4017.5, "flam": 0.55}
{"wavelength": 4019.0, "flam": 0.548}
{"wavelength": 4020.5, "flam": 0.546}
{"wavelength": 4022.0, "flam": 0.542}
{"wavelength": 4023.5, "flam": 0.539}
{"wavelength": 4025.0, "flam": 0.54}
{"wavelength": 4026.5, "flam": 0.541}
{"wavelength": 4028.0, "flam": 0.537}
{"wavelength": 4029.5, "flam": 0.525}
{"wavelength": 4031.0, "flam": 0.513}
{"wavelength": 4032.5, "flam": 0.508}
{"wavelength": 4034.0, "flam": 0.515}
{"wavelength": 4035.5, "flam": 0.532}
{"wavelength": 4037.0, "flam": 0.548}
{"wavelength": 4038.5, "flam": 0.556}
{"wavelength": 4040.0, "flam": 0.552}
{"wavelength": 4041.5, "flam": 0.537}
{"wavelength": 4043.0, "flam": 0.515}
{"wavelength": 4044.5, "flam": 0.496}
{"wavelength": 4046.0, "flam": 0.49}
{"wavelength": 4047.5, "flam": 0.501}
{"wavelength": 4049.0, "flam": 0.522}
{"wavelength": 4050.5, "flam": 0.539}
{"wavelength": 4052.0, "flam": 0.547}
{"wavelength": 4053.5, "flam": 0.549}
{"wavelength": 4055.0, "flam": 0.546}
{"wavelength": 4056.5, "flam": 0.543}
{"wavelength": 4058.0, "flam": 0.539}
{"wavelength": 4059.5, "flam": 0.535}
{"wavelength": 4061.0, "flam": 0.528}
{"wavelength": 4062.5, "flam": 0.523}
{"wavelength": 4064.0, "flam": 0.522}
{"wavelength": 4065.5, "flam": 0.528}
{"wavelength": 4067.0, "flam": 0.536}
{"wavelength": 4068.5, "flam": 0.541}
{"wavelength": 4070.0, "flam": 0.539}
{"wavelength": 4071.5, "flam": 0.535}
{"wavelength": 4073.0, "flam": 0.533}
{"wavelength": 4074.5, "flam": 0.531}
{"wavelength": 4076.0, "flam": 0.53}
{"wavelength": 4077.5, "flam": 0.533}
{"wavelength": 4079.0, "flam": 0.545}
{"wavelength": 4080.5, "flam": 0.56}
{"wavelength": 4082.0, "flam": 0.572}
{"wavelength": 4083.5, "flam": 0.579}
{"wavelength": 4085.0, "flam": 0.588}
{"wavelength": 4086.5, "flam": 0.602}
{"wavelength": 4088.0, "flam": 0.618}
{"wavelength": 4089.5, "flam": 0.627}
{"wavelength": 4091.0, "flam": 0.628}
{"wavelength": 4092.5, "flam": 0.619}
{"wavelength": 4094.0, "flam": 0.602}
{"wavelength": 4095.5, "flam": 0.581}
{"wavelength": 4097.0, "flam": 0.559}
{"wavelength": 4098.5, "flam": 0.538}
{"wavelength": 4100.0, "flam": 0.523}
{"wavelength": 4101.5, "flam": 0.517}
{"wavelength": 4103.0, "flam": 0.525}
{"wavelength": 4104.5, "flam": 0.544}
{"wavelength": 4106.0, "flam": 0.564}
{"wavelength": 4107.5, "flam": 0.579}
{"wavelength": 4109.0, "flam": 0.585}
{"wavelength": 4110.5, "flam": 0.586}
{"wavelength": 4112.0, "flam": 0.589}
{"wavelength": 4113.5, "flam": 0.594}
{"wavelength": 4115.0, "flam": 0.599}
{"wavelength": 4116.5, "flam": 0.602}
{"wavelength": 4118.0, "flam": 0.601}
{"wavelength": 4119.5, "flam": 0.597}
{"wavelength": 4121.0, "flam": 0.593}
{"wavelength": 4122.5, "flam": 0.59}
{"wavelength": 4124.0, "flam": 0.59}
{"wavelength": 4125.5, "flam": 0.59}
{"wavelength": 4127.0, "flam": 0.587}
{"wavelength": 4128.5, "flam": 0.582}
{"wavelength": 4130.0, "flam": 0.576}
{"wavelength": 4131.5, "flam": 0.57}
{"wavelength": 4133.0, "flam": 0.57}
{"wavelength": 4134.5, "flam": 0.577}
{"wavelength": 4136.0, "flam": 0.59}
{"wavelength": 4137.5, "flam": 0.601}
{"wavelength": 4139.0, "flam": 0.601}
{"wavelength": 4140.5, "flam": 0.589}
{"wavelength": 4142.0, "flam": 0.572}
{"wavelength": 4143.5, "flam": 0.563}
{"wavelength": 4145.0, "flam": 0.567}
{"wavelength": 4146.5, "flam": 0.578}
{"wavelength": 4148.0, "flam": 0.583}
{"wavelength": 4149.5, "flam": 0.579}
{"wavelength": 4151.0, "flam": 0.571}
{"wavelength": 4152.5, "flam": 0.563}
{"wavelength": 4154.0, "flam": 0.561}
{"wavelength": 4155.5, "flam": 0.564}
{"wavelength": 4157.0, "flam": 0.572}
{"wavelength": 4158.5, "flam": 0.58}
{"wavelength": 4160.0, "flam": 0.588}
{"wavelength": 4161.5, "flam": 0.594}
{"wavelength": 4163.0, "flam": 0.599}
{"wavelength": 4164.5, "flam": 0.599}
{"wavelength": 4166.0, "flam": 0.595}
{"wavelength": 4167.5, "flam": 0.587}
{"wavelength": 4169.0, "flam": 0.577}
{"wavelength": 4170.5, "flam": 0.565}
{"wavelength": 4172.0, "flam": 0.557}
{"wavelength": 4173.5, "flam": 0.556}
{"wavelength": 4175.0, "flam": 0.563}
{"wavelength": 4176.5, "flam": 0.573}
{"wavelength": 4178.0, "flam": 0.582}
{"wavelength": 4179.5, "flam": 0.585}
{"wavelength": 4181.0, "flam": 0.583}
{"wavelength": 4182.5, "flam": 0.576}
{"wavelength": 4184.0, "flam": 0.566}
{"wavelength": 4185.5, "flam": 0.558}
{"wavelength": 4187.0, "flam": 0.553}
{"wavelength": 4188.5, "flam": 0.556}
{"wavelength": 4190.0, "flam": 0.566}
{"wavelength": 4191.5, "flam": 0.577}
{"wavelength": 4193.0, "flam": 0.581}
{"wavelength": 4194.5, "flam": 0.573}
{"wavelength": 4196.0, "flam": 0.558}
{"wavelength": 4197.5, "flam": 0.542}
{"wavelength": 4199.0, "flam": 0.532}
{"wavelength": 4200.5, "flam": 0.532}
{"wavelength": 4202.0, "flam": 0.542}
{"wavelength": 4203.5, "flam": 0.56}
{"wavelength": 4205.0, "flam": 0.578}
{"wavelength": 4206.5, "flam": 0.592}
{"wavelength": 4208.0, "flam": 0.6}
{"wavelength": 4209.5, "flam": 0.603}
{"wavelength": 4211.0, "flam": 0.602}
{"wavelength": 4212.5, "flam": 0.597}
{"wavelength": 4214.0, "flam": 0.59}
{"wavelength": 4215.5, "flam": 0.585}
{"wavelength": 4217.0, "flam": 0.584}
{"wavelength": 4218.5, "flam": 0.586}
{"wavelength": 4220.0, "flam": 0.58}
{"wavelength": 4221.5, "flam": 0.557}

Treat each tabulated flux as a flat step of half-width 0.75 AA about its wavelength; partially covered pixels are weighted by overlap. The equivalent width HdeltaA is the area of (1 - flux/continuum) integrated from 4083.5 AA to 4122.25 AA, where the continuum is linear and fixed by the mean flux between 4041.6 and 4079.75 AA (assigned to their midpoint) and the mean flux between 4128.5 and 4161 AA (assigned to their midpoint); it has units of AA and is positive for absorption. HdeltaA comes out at -2.0 AA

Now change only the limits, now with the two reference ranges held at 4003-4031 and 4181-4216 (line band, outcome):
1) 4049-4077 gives 0.51 AA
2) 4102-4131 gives -1.40 AA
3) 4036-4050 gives 0.44 AA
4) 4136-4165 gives -0.96 AA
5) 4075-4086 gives -0.20 AA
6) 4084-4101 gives -1.16 AA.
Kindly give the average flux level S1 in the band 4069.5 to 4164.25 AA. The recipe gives 0.576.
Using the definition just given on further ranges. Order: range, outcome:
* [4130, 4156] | 0.577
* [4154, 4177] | 0.577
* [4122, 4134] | 0.582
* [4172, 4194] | 0.569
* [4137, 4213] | 0.574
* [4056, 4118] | 0.562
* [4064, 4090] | 0.557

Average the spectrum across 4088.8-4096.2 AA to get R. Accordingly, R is 0.612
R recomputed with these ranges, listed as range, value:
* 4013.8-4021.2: 0.551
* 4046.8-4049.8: 0.512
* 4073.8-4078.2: 0.531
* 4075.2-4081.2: 0.542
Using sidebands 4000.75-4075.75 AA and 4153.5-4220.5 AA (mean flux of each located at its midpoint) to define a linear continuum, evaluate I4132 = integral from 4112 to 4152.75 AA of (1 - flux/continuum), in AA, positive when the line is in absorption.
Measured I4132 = -1.9 AA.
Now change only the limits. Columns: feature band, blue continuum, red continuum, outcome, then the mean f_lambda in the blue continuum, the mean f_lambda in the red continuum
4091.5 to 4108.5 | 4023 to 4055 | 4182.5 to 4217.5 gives -0.5 AA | 0.529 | 0.571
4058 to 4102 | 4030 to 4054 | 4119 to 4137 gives -0.4 AA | 0.526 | 0.584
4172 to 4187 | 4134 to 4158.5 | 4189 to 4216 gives 0.1 AA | 0.577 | 0.573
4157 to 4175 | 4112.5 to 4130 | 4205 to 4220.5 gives 0.4 AA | 0.592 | 0.591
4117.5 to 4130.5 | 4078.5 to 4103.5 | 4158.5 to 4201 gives -0.3 AA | 0.576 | 0.571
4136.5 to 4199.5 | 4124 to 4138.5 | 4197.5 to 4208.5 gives -0.3 AA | 0.583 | 0.56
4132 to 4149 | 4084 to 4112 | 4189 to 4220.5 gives -0.1 AA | 0.577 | 0.574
